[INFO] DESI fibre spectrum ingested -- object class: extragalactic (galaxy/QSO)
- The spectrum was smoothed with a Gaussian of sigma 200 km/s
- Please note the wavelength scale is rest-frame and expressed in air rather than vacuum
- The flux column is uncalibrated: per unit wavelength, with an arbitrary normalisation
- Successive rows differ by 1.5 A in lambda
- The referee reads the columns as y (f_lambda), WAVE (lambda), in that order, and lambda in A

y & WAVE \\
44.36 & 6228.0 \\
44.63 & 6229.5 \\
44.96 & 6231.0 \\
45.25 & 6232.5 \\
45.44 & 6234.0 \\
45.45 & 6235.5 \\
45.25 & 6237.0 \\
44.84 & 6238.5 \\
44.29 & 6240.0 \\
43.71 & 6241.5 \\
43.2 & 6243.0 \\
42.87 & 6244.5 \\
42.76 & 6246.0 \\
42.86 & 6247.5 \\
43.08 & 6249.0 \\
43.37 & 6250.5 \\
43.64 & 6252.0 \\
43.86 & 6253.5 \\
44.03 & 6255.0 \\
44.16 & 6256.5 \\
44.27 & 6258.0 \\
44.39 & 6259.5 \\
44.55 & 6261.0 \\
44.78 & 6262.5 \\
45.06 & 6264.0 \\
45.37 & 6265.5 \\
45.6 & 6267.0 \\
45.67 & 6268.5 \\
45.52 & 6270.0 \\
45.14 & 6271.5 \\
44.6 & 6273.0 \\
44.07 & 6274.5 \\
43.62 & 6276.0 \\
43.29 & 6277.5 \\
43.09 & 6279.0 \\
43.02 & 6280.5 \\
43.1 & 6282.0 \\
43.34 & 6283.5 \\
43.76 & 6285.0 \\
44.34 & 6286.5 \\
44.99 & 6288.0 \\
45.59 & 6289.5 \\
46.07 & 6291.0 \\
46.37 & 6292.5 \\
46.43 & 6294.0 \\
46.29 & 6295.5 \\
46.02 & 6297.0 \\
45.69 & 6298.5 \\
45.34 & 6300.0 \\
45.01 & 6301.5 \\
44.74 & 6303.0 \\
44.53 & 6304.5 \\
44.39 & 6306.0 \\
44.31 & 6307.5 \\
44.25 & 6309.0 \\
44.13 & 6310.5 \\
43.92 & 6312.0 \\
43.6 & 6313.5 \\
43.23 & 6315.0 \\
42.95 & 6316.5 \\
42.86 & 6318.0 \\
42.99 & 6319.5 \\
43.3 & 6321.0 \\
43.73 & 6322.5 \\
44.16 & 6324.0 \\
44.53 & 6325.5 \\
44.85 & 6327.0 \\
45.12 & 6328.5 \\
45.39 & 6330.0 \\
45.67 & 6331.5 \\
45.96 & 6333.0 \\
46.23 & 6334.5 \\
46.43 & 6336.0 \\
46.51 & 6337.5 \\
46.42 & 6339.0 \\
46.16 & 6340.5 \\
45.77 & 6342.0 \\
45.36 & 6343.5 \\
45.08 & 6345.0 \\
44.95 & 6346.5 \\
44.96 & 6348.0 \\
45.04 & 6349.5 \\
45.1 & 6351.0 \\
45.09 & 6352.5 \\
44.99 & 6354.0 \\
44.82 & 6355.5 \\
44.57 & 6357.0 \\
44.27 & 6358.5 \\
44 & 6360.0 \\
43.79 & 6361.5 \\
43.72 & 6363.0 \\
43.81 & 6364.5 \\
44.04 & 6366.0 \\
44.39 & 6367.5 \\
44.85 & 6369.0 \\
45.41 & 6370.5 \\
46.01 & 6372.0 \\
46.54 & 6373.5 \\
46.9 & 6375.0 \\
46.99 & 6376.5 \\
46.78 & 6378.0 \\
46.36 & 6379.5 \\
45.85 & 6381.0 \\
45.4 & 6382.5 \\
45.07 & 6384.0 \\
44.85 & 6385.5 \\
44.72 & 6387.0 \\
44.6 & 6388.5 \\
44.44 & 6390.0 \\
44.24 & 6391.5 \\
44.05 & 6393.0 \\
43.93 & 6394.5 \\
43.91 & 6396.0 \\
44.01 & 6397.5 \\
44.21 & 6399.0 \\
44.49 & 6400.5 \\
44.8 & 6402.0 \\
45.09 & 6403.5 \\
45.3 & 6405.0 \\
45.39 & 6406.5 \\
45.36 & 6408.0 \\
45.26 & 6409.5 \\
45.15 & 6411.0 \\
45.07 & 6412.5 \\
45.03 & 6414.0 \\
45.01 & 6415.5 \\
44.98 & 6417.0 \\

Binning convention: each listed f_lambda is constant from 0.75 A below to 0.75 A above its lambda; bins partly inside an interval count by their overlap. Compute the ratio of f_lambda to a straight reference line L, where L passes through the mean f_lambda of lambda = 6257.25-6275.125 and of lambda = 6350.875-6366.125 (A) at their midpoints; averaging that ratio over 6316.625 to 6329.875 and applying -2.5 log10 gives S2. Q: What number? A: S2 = 0.02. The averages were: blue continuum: 44.9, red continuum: 44.4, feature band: 44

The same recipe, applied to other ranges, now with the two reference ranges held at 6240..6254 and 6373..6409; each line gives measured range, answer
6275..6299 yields -0.02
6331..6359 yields -0.02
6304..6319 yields 0.01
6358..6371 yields 0.01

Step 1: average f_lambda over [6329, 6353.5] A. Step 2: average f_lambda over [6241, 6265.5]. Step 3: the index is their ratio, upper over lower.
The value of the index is 1.0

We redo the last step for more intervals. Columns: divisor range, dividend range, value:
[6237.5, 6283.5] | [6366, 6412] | 1.02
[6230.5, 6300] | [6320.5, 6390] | 1.02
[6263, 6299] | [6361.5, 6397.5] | 1.00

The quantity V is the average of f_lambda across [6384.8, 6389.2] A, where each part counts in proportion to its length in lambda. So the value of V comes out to 44.7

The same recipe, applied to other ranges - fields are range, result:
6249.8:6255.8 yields 43.7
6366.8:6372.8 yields 45.2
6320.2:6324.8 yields 43.7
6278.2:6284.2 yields 43.1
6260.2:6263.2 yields 44.7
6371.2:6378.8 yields 46.6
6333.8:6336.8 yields 46.3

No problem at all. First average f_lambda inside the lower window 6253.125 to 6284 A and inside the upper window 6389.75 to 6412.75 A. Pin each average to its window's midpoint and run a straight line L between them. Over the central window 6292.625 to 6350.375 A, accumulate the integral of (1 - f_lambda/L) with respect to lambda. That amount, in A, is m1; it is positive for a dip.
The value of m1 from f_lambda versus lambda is -0.60 A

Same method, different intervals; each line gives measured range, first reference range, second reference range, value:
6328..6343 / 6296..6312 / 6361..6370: -0.5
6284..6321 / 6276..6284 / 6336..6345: -0.3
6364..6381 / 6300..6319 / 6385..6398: -0.6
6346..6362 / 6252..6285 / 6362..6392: 0.1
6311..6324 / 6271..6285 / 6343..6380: 0.3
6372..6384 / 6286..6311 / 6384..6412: -0.4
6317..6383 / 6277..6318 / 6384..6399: -1.0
